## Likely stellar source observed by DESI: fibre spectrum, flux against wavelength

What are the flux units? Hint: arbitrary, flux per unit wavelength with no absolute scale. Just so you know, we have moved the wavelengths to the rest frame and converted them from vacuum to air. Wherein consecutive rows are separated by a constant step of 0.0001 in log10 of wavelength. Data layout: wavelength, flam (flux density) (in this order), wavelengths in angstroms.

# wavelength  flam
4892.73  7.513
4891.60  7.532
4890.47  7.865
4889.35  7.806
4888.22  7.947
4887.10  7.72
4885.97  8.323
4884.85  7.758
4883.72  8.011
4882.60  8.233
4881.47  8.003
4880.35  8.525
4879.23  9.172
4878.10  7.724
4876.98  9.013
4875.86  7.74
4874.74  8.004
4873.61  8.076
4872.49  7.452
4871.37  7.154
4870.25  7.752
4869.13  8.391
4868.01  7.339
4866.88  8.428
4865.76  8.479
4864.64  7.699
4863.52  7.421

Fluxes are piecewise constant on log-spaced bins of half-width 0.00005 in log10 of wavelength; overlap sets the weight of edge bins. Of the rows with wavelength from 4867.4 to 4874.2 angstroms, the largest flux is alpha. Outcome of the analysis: 8.391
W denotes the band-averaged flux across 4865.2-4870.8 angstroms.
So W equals 8.07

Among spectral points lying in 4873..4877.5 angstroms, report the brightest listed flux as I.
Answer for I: 9.013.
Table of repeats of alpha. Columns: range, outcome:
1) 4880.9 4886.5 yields 8.323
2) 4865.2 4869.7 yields 8.479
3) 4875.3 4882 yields 9.172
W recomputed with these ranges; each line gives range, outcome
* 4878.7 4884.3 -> 8.38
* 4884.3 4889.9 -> 7.91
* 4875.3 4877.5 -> 8.38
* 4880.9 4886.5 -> 8.07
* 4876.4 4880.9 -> 8.61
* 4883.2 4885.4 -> 7.86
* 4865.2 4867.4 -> 8.46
